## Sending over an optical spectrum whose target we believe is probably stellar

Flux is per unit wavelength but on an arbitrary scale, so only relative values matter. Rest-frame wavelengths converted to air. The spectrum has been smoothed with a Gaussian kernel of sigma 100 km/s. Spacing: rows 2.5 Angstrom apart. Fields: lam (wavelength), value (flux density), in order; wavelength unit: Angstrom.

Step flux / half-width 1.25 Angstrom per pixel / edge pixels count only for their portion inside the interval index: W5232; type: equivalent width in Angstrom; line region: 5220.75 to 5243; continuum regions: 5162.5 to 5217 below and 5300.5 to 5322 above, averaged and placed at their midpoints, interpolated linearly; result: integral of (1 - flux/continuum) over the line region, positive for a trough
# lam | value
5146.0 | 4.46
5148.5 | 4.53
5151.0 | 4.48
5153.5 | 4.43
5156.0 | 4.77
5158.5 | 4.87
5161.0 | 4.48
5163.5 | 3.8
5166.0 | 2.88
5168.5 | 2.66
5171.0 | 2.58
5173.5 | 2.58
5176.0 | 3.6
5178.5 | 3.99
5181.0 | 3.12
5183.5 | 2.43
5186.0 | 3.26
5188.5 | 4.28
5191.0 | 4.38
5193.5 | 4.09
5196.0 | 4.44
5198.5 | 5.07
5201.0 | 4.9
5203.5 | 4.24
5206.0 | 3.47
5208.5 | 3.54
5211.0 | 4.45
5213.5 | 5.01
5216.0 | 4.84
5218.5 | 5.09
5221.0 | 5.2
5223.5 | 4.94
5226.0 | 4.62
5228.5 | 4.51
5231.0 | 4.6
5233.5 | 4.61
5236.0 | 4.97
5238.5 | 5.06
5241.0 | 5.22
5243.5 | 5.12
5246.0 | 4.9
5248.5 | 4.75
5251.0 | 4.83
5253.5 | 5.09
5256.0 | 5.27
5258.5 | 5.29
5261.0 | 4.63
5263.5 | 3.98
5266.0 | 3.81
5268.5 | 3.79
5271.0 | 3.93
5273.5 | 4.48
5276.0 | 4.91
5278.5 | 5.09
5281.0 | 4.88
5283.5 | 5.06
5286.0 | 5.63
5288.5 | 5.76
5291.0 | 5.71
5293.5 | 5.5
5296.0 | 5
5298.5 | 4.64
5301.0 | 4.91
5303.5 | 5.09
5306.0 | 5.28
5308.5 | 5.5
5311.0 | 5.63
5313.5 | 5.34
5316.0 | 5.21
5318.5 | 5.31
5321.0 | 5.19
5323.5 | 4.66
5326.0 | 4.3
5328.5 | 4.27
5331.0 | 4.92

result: -2.8 Angstrom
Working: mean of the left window 3.8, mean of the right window 5.29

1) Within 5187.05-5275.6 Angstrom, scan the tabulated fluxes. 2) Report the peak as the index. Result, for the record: 5.29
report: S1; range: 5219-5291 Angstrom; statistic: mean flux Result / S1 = 4.84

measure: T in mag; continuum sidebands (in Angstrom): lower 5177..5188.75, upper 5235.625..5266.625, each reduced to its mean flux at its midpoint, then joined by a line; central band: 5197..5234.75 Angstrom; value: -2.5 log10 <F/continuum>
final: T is -0.13 mag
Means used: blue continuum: 3.35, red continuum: 4.86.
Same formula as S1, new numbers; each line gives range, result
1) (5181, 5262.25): 4.57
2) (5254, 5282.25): 4.57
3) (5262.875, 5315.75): 4.96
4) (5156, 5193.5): 3.56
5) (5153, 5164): 4.52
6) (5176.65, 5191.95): 3.56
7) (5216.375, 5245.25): 4.9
